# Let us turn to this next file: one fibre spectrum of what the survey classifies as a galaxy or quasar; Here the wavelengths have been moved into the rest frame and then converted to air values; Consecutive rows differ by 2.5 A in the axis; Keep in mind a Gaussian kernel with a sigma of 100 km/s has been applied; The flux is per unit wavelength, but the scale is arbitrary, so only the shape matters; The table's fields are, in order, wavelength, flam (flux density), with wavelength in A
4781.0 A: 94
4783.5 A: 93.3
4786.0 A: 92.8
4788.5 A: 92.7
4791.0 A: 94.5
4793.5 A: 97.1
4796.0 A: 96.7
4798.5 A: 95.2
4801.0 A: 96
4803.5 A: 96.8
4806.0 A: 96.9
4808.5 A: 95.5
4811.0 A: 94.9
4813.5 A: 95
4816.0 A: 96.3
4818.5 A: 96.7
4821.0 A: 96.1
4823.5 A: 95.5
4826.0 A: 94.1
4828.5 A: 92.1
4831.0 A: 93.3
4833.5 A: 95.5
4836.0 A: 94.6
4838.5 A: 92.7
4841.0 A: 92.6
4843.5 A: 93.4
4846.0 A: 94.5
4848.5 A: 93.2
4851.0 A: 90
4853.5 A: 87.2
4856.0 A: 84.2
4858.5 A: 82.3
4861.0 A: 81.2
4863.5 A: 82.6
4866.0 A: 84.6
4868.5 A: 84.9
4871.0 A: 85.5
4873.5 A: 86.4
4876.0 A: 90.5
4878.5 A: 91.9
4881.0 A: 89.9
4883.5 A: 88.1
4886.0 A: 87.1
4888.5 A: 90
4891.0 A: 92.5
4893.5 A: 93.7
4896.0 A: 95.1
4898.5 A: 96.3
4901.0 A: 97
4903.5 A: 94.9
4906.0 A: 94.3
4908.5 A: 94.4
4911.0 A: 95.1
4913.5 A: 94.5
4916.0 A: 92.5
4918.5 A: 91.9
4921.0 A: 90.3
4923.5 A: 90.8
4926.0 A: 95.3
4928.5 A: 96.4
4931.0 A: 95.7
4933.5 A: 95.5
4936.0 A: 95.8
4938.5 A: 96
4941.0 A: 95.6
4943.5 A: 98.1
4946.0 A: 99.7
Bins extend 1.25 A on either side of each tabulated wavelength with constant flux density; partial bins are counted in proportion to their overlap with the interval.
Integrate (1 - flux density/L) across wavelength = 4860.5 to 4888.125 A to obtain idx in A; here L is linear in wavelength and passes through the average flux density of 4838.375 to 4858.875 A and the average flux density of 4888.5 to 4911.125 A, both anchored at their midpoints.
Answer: 1.7 A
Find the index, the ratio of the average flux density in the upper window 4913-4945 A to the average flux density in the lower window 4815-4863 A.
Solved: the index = 1.03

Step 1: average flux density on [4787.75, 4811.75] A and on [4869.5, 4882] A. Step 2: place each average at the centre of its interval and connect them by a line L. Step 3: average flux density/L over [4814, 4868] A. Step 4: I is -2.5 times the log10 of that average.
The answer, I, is 0.01 mag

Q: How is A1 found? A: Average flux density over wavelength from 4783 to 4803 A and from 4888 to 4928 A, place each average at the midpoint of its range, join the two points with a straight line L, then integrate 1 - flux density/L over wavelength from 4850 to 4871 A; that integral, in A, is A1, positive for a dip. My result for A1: 2.1 A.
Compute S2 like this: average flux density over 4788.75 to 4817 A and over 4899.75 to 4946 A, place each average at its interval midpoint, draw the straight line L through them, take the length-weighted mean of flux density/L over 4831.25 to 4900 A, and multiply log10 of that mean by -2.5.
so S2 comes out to 0.07 mag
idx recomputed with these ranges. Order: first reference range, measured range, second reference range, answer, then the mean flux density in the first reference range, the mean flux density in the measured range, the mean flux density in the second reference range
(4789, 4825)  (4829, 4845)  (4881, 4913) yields 0.2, 95.9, 93.6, 93.1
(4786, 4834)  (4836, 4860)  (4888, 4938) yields 1.2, 95.2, 90.2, 94.2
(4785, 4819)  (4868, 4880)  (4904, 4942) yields 0.8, 95.5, 88.1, 94.3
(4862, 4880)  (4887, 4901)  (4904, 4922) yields -0.5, 86.6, 93.7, 93.4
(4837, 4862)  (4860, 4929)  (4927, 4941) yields 1.4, 89.3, 91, 95.8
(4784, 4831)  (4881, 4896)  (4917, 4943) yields 0.6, 95.2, 90.7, 94.4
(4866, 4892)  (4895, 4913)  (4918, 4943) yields -0.8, 88.4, 95.3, 94.5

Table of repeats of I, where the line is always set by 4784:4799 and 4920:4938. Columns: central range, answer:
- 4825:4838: 0.01 mag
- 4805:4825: -0.01 mag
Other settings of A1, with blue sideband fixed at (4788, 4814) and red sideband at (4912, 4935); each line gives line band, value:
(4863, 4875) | 1.21 A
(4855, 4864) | 1.16 A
